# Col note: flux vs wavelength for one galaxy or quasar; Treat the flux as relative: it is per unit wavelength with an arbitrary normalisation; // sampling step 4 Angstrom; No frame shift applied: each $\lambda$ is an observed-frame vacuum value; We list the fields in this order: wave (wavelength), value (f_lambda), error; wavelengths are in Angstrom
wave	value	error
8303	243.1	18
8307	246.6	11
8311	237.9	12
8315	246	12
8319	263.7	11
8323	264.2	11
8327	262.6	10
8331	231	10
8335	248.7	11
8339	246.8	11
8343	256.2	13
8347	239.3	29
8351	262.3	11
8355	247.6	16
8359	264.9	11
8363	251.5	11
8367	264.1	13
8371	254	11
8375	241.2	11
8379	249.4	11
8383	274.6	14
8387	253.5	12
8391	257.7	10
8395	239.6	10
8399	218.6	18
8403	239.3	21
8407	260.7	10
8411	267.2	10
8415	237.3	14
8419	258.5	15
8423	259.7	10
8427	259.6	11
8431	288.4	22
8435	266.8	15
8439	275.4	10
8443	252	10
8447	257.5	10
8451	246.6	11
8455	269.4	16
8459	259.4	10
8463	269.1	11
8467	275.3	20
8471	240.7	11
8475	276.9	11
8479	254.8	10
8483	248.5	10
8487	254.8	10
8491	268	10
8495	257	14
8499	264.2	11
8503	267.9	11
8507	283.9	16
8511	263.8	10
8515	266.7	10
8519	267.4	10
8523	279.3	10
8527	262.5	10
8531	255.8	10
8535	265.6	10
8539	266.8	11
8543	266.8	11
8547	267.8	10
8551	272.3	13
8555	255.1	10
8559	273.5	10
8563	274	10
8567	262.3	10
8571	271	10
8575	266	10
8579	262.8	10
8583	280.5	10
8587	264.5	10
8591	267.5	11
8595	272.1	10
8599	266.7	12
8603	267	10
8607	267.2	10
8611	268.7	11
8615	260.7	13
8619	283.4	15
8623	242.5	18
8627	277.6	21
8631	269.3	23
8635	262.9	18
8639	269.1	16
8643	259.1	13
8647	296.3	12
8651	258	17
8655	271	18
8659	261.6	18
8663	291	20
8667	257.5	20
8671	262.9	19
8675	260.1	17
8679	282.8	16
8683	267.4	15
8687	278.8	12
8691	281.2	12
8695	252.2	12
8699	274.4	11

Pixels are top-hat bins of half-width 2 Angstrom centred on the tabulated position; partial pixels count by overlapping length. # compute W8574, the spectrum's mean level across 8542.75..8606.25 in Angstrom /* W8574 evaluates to 268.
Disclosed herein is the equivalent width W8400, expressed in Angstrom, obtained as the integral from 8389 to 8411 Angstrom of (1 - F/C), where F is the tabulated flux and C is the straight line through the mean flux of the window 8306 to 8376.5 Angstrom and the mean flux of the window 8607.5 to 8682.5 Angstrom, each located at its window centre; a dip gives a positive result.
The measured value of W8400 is 0.8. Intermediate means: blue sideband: 252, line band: 245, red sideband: 269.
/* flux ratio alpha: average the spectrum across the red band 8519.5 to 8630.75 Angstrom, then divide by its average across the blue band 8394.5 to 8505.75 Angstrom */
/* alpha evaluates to 1.0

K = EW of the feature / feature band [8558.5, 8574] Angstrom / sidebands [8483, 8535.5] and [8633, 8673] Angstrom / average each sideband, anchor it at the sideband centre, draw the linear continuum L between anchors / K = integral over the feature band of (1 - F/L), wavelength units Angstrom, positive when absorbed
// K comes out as -0.2 Angstrom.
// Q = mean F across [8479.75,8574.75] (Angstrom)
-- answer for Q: 266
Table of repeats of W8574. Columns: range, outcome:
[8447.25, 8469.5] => 263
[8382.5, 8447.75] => 256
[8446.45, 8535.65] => 263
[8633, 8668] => 270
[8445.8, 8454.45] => 254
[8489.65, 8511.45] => 268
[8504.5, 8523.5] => 272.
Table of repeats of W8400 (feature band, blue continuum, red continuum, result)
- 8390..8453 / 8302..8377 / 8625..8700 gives 0.2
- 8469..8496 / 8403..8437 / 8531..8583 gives 0.7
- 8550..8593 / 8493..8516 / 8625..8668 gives 0.1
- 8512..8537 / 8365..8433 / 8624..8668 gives -0.4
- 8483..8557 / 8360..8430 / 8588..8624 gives -1.2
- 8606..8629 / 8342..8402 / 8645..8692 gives 0.2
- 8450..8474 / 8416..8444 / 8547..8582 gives 0.4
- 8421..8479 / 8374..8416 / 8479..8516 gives -1.6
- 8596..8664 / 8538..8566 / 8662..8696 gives 0.2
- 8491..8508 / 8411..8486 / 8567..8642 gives -0.3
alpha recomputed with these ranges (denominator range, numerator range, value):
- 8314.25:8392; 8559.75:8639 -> 1.05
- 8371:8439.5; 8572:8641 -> 1.05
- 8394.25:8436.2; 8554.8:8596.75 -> 1.06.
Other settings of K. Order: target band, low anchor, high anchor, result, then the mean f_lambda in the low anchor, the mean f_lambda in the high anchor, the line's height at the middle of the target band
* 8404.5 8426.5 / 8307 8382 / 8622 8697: -0.1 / 252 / 269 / 256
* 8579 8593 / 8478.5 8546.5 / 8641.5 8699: -0.1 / 265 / 270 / 267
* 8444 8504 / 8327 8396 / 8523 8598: 0.1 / 252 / 267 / 261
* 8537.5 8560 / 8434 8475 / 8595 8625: -0.2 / 262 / 266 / 264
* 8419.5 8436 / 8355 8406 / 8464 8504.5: -0.8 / 251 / 261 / 255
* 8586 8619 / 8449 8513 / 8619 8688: -0.1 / 263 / 269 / 267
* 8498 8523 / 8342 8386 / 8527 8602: -0.6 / 255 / 267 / 264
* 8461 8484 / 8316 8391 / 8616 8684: -0.1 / 254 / 269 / 260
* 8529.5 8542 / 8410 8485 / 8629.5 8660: 0.1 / 261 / 269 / 264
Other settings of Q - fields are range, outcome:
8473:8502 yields 261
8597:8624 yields 266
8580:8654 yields 268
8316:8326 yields 262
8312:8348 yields 251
